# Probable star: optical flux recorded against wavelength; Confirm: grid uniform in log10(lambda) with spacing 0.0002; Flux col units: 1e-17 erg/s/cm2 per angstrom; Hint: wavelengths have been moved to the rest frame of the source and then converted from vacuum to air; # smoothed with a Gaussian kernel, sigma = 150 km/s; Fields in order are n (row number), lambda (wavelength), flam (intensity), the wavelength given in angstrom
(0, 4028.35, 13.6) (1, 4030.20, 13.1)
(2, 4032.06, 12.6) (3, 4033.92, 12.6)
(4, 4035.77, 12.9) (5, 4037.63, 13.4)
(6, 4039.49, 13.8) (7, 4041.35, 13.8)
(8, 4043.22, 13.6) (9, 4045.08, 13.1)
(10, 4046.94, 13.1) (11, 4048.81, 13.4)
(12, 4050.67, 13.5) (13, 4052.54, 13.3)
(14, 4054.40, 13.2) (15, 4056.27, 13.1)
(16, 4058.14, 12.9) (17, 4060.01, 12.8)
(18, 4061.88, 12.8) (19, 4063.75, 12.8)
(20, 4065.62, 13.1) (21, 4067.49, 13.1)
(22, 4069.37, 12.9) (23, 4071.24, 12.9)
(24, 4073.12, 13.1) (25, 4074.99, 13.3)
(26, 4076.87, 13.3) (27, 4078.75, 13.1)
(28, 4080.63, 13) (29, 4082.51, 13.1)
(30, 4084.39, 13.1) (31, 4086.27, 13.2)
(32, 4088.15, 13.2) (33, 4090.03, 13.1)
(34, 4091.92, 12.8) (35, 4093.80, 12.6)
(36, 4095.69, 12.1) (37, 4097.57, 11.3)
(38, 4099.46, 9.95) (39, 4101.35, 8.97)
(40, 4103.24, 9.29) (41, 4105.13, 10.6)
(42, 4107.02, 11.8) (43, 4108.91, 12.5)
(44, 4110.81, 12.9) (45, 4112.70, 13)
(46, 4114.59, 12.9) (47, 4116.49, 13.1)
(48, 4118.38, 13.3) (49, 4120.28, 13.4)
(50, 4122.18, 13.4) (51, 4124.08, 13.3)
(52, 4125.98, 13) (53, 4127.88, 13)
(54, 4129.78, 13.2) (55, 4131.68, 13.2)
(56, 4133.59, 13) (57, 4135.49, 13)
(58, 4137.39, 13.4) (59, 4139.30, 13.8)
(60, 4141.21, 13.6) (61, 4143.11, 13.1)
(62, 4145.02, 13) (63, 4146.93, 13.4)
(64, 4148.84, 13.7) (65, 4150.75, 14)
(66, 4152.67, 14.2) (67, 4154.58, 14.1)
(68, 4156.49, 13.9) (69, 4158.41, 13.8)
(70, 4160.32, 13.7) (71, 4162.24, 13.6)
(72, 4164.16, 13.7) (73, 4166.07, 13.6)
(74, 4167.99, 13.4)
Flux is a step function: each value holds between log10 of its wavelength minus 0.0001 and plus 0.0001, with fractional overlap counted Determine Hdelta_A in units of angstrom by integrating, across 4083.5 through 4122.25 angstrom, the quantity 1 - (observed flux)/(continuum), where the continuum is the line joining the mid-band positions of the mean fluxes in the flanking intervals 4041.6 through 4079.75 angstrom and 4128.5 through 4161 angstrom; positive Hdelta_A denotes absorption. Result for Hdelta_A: 3.3 angstrom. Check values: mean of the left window 13.1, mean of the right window 13.5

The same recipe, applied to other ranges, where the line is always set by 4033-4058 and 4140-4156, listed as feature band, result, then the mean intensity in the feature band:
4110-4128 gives 0.5 angstrom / 13.1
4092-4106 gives 2.8 angstrom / 10.8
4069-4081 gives 0.3 angstrom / 13.1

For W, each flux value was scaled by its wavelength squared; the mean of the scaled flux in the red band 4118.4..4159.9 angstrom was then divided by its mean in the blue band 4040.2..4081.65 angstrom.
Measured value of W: 1.06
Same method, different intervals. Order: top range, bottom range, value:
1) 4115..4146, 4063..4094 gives 1.04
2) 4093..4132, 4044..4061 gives 0.96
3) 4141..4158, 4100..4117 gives 1.20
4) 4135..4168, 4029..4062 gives 1.09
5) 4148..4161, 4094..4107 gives 1.35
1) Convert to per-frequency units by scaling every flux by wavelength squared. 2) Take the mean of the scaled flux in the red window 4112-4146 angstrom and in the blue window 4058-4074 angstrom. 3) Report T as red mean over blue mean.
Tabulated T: 1.1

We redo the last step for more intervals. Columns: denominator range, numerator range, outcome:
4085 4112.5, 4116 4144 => 1.14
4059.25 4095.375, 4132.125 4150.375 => 1.06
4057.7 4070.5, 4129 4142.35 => 1.07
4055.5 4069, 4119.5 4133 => 1.05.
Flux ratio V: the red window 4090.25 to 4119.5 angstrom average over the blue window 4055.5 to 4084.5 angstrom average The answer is 0.91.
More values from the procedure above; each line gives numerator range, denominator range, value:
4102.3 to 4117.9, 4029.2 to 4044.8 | 0.91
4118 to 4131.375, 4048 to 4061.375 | 1.00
